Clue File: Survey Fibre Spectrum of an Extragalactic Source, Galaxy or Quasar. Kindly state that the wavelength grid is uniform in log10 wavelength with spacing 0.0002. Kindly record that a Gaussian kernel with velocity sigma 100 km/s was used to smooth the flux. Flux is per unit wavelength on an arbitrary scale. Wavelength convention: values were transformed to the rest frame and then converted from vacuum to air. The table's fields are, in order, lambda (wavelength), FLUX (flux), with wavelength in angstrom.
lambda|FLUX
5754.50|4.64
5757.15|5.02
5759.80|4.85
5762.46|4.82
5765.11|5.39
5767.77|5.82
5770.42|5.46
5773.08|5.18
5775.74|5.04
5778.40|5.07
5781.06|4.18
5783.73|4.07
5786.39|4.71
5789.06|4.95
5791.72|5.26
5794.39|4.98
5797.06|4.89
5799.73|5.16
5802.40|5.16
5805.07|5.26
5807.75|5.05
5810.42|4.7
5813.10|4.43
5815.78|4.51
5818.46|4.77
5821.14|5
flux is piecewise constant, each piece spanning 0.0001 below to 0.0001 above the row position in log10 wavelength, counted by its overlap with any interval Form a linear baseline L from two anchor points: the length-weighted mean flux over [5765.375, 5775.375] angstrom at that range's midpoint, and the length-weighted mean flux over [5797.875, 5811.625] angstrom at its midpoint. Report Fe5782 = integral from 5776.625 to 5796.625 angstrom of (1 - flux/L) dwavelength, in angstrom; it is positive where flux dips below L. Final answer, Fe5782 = 1.9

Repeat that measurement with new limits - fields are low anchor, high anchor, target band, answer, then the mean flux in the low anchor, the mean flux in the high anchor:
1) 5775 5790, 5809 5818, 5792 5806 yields -1.5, 4.65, 4.57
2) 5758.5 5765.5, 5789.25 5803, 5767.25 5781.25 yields -0.4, 4.97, 5.08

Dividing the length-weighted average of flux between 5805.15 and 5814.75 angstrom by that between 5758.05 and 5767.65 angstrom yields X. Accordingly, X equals 0.94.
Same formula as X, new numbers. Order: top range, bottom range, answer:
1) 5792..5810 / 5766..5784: 1.01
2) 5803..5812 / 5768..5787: 1.02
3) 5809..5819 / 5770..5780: 0.89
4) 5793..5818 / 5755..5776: 0.95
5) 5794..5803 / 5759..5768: 0.98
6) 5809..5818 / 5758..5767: 0.90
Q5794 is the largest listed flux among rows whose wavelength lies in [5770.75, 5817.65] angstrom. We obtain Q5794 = 5.26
